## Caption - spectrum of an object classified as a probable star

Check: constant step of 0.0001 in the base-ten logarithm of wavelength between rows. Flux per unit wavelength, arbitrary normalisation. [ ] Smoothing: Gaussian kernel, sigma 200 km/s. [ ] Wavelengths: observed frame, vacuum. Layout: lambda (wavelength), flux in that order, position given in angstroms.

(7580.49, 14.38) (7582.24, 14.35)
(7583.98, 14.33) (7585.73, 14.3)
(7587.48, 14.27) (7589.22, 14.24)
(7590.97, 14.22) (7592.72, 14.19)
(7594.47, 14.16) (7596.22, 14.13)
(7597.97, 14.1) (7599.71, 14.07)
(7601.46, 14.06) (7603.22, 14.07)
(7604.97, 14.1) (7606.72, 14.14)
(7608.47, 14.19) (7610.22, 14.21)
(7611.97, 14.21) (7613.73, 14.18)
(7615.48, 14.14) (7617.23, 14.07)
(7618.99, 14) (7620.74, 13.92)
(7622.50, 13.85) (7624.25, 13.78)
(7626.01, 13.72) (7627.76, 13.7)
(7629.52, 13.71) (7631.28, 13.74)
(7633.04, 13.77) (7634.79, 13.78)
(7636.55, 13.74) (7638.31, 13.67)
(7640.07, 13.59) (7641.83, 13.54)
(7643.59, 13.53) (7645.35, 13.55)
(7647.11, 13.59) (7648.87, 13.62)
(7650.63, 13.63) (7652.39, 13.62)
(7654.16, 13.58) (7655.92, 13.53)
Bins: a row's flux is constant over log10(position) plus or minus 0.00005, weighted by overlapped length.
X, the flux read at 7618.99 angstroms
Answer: 14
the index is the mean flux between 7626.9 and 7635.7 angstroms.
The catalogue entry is 13.7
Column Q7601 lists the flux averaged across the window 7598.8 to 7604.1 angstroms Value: 14.1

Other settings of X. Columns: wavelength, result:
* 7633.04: 13.77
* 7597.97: 14.1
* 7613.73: 14.18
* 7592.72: 14.19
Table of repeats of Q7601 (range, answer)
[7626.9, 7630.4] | 13.7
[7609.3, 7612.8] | 14.2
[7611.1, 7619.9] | 14.1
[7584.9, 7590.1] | 14.3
